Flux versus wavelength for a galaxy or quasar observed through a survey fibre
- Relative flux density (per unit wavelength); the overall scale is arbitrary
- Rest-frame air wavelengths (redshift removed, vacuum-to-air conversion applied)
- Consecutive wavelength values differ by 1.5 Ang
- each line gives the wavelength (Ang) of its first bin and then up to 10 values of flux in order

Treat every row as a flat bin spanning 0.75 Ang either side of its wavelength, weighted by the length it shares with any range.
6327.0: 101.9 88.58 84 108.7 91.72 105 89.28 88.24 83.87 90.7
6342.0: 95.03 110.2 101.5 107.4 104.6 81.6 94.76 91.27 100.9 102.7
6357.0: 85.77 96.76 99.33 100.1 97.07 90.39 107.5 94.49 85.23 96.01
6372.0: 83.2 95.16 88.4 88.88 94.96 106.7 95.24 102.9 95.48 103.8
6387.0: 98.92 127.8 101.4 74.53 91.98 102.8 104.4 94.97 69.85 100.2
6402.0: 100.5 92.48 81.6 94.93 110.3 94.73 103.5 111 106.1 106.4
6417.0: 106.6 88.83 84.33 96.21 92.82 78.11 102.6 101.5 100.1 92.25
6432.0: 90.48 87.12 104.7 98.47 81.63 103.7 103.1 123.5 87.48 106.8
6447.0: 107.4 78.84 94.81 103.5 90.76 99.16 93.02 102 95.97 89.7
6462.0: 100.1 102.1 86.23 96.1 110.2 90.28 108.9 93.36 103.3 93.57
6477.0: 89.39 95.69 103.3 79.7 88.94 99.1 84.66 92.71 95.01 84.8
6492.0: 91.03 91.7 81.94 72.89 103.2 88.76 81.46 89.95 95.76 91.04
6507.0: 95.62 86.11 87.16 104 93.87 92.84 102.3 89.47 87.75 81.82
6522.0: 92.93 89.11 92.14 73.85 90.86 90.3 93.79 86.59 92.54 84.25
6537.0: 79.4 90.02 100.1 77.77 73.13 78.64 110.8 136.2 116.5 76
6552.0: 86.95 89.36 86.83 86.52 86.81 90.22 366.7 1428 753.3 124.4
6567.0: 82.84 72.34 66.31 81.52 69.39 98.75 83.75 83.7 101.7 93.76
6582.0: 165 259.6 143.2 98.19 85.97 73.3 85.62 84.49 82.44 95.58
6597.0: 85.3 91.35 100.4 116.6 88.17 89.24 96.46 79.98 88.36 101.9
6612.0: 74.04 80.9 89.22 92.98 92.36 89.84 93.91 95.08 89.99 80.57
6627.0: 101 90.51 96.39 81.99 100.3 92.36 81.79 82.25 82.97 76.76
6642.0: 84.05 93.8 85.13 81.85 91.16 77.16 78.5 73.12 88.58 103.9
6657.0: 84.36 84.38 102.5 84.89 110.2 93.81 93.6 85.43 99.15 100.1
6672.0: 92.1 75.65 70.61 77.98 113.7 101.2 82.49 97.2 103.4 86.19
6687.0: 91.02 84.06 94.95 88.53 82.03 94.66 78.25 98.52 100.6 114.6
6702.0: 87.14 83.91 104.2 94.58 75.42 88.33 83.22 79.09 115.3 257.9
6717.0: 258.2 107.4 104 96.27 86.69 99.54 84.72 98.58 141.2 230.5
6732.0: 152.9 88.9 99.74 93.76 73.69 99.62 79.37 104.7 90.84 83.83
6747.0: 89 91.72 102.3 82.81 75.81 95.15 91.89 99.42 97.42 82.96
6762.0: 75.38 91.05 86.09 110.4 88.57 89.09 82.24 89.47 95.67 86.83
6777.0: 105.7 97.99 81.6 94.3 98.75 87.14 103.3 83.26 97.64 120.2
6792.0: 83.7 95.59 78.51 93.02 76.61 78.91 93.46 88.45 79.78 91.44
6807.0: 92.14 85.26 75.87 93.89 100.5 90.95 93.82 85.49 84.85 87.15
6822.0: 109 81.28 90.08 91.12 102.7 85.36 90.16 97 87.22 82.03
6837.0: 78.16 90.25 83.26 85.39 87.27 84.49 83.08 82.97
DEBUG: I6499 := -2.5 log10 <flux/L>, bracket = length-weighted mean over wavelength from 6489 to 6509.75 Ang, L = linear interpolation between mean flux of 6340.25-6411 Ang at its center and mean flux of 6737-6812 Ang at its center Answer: 0.07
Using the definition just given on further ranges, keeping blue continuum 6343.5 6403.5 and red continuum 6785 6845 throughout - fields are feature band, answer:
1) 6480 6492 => 0.052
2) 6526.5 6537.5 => 0.078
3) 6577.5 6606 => -0.150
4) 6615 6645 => 0.037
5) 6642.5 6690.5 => 0.022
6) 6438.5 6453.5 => -0.050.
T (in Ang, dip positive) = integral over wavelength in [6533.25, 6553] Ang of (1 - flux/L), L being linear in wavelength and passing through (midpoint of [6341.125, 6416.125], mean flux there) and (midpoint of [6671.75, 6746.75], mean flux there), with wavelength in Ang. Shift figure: 1.6 Ang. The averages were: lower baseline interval 97.3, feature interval 92.4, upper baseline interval 103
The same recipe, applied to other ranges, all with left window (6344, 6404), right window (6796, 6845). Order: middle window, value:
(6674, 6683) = 0.1 Ang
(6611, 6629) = 0.5 Ang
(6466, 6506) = 0.8 Ang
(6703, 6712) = 0.2 Ang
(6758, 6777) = -0.2 Ang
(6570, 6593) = -3.3 Ang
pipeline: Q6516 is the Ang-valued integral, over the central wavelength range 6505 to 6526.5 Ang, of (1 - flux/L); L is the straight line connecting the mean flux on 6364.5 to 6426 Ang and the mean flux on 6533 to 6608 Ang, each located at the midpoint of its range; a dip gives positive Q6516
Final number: 6.1 Ang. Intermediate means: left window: 96.3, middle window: 91.2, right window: 141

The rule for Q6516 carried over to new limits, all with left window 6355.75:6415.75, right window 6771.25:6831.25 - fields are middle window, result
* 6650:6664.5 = 0.5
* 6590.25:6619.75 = 1.1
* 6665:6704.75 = 0.4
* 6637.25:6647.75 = 1.0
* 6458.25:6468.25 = -0.1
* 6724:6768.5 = -3.7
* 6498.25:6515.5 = 0.6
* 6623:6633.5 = 0.2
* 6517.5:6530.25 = 1.0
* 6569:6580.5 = 1.2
